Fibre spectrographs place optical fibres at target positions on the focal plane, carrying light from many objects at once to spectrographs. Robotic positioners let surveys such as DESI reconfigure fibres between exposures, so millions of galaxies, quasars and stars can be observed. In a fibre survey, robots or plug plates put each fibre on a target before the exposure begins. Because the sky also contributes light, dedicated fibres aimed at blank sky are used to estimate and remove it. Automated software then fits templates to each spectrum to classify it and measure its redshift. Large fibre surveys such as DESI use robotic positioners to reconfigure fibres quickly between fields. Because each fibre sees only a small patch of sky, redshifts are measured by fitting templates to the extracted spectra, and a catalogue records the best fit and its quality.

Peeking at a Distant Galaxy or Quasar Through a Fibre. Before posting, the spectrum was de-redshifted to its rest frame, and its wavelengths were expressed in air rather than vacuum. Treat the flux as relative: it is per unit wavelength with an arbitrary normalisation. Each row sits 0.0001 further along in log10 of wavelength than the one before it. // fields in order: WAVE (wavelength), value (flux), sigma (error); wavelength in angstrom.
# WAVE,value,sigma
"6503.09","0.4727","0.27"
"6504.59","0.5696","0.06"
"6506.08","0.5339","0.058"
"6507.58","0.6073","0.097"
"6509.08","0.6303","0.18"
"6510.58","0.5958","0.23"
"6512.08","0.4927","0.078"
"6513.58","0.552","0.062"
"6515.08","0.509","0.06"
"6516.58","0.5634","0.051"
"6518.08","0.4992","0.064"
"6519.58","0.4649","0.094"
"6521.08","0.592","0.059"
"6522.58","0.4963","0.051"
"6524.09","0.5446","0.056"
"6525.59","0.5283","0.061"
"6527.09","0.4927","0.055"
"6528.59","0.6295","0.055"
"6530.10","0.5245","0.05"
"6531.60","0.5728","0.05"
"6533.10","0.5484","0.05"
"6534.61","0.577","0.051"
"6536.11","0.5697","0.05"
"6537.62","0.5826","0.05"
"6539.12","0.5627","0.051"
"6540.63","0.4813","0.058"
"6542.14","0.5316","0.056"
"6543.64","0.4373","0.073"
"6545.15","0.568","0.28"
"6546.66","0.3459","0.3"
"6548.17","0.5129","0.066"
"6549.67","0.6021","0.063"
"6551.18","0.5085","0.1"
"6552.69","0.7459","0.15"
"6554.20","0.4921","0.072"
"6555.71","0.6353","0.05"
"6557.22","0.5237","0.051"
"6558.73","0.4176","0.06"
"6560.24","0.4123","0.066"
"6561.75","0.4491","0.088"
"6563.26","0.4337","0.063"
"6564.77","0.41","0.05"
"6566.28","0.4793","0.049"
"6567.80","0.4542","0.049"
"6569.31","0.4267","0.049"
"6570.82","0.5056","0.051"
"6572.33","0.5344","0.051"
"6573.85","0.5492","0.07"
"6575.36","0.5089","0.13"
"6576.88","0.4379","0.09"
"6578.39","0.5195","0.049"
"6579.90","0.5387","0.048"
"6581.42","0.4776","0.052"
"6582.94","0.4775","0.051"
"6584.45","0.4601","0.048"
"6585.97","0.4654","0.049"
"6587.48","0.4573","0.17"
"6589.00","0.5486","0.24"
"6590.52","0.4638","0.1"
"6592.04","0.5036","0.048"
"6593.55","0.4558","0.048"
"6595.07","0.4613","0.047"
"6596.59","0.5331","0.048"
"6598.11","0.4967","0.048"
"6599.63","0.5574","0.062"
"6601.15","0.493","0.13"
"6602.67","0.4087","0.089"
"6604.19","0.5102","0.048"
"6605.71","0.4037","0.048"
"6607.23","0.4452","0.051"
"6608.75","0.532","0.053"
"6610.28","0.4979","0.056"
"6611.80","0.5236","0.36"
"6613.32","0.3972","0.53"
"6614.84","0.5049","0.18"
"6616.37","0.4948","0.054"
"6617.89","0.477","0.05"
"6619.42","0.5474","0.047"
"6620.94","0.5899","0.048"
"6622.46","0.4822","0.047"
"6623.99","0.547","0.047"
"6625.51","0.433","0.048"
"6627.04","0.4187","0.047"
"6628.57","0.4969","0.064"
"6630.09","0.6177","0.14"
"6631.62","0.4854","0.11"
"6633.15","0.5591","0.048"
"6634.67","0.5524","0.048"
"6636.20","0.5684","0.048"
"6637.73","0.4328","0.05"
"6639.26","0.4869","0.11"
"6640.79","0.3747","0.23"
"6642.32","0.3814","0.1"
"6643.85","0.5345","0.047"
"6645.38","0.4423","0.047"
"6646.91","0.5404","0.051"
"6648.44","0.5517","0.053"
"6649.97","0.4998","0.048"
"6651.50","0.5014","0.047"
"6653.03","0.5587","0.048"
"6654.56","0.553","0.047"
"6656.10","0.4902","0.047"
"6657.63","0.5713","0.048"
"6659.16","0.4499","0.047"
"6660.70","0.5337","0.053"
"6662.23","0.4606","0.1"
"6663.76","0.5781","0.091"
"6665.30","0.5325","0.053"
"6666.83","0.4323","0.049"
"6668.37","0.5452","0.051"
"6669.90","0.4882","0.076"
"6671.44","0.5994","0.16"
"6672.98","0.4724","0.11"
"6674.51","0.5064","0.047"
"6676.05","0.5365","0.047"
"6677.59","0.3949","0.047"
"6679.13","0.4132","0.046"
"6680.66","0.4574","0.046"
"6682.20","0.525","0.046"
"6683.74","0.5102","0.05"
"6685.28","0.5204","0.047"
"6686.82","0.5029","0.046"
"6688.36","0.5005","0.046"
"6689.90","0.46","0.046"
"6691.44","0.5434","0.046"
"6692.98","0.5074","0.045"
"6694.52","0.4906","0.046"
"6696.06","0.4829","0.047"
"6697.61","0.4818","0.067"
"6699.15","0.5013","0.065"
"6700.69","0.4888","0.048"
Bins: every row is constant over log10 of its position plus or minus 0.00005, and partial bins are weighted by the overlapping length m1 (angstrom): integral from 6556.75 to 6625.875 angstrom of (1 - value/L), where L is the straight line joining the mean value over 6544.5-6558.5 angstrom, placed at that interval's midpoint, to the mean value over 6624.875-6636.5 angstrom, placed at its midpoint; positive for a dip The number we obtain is 5.9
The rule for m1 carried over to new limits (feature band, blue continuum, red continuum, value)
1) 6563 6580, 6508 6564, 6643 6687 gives 1.35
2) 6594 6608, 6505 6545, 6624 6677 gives 1.14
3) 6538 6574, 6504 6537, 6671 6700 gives 2.48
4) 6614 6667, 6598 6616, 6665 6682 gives -2.30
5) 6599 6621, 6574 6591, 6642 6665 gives 0.43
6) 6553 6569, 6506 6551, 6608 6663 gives 1.52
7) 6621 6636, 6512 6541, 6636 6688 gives -0.23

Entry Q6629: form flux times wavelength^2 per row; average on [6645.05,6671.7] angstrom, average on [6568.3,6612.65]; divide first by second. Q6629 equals 1.08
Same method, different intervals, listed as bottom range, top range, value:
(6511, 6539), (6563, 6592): 0.90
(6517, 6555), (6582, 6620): 0.92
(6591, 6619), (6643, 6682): 1.06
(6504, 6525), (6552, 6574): 0.92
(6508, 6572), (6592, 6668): 0.98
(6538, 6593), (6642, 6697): 1.04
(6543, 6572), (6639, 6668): 1.04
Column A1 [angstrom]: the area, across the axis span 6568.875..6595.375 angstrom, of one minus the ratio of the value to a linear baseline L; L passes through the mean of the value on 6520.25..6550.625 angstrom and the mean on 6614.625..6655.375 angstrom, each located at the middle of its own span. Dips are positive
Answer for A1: 1.6 angstrom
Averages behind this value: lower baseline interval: 0.535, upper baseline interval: 0.505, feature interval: 0.49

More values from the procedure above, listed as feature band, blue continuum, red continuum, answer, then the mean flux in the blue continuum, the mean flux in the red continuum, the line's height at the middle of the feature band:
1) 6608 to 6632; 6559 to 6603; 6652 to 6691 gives -0.6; 0.48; 0.504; 0.49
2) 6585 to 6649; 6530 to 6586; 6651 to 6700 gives 1.7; 0.508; 0.503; 0.505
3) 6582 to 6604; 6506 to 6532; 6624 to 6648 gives 1.1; 0.546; 0.491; 0.511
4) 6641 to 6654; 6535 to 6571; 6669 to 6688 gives 0.0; 0.504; 0.494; 0.497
